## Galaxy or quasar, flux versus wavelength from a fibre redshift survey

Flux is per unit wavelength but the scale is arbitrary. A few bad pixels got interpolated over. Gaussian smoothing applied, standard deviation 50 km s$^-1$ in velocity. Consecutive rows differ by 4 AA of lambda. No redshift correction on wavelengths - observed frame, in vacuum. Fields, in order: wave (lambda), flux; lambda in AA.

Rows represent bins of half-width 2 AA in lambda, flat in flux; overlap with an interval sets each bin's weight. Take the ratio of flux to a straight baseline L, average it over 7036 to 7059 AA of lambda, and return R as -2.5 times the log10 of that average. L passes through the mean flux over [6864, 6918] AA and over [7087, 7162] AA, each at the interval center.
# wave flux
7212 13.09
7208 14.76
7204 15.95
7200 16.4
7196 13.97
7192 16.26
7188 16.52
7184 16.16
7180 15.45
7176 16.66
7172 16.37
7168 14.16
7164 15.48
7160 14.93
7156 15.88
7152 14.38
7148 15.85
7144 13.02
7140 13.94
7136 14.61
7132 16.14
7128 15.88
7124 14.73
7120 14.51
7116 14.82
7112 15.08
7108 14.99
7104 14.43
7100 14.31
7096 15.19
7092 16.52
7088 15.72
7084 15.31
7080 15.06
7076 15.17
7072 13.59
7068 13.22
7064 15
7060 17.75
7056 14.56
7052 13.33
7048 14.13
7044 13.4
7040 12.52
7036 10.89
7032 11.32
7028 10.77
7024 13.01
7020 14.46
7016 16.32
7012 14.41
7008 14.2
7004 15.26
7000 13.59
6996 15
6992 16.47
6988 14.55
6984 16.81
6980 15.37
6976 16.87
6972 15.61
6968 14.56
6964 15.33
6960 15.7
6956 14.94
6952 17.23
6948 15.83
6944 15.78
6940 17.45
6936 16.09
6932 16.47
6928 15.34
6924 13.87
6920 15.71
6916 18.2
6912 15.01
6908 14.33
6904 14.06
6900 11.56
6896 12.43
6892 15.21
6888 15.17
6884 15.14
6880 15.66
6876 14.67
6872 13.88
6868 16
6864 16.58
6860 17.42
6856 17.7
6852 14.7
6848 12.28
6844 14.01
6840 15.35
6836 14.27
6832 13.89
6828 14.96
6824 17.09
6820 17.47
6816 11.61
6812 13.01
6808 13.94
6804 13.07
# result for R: 0.11 mag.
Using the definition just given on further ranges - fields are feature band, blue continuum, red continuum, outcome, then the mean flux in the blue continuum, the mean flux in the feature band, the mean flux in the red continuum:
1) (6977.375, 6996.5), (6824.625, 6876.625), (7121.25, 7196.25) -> -0.037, 15.1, 15.7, 15.3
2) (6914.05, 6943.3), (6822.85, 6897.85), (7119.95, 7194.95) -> -0.071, 15.1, 16.1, 15.3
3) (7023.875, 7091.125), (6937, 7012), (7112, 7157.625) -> 0.099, 15.6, 13.9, 14.9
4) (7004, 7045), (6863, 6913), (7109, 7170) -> 0.117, 14.5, 13.2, 14.9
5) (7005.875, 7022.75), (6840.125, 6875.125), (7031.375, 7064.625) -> -0.060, 15.3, 14.8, 13.7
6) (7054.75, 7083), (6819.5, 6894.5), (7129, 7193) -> 0.029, 15.3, 14.9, 15.4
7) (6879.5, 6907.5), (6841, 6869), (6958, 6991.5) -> 0.106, 15.5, 14.1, 15.6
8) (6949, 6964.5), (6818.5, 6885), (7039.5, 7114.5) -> -0.055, 15.3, 15.8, 14.7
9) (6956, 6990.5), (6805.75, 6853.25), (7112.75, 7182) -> -0.063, 14.4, 15.6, 15.1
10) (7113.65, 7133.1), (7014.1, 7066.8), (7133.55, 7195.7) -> -0.031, 13.6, 15.2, 15.3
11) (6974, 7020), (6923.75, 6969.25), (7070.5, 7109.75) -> 0.016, 15.8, 15.3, 15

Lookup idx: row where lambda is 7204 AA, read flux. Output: 15.95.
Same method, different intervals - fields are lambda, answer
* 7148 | 15.85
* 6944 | 15.78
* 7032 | 11.32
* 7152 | 14.38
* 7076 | 15.17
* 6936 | 16.09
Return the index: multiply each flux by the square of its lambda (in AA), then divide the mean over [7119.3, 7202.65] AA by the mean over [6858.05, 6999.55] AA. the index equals 1.1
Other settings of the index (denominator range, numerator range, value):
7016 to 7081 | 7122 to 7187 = 1.15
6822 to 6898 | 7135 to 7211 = 1.11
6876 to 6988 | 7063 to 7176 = 1.03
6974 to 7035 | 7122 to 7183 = 1.09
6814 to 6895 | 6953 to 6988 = 1.07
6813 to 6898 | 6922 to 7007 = 1.07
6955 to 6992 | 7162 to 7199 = 1.07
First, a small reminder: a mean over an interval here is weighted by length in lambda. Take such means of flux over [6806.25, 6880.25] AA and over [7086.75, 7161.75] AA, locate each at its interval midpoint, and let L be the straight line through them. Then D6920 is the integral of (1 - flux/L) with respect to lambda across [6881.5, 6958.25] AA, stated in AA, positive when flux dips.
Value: -1.5 AA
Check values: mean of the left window 15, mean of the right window 15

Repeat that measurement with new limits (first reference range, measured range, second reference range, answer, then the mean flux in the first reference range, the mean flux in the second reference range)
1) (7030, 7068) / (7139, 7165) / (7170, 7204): 1.00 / 13.6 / 16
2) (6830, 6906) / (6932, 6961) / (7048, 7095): -2.64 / 14.7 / 15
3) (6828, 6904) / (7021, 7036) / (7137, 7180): 3.17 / 14.8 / 15.1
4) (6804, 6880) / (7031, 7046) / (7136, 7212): 3.01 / 14.9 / 15.3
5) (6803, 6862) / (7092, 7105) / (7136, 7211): 0.19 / 14.7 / 15.3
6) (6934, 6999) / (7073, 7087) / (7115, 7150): 0.04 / 15.8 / 14.8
